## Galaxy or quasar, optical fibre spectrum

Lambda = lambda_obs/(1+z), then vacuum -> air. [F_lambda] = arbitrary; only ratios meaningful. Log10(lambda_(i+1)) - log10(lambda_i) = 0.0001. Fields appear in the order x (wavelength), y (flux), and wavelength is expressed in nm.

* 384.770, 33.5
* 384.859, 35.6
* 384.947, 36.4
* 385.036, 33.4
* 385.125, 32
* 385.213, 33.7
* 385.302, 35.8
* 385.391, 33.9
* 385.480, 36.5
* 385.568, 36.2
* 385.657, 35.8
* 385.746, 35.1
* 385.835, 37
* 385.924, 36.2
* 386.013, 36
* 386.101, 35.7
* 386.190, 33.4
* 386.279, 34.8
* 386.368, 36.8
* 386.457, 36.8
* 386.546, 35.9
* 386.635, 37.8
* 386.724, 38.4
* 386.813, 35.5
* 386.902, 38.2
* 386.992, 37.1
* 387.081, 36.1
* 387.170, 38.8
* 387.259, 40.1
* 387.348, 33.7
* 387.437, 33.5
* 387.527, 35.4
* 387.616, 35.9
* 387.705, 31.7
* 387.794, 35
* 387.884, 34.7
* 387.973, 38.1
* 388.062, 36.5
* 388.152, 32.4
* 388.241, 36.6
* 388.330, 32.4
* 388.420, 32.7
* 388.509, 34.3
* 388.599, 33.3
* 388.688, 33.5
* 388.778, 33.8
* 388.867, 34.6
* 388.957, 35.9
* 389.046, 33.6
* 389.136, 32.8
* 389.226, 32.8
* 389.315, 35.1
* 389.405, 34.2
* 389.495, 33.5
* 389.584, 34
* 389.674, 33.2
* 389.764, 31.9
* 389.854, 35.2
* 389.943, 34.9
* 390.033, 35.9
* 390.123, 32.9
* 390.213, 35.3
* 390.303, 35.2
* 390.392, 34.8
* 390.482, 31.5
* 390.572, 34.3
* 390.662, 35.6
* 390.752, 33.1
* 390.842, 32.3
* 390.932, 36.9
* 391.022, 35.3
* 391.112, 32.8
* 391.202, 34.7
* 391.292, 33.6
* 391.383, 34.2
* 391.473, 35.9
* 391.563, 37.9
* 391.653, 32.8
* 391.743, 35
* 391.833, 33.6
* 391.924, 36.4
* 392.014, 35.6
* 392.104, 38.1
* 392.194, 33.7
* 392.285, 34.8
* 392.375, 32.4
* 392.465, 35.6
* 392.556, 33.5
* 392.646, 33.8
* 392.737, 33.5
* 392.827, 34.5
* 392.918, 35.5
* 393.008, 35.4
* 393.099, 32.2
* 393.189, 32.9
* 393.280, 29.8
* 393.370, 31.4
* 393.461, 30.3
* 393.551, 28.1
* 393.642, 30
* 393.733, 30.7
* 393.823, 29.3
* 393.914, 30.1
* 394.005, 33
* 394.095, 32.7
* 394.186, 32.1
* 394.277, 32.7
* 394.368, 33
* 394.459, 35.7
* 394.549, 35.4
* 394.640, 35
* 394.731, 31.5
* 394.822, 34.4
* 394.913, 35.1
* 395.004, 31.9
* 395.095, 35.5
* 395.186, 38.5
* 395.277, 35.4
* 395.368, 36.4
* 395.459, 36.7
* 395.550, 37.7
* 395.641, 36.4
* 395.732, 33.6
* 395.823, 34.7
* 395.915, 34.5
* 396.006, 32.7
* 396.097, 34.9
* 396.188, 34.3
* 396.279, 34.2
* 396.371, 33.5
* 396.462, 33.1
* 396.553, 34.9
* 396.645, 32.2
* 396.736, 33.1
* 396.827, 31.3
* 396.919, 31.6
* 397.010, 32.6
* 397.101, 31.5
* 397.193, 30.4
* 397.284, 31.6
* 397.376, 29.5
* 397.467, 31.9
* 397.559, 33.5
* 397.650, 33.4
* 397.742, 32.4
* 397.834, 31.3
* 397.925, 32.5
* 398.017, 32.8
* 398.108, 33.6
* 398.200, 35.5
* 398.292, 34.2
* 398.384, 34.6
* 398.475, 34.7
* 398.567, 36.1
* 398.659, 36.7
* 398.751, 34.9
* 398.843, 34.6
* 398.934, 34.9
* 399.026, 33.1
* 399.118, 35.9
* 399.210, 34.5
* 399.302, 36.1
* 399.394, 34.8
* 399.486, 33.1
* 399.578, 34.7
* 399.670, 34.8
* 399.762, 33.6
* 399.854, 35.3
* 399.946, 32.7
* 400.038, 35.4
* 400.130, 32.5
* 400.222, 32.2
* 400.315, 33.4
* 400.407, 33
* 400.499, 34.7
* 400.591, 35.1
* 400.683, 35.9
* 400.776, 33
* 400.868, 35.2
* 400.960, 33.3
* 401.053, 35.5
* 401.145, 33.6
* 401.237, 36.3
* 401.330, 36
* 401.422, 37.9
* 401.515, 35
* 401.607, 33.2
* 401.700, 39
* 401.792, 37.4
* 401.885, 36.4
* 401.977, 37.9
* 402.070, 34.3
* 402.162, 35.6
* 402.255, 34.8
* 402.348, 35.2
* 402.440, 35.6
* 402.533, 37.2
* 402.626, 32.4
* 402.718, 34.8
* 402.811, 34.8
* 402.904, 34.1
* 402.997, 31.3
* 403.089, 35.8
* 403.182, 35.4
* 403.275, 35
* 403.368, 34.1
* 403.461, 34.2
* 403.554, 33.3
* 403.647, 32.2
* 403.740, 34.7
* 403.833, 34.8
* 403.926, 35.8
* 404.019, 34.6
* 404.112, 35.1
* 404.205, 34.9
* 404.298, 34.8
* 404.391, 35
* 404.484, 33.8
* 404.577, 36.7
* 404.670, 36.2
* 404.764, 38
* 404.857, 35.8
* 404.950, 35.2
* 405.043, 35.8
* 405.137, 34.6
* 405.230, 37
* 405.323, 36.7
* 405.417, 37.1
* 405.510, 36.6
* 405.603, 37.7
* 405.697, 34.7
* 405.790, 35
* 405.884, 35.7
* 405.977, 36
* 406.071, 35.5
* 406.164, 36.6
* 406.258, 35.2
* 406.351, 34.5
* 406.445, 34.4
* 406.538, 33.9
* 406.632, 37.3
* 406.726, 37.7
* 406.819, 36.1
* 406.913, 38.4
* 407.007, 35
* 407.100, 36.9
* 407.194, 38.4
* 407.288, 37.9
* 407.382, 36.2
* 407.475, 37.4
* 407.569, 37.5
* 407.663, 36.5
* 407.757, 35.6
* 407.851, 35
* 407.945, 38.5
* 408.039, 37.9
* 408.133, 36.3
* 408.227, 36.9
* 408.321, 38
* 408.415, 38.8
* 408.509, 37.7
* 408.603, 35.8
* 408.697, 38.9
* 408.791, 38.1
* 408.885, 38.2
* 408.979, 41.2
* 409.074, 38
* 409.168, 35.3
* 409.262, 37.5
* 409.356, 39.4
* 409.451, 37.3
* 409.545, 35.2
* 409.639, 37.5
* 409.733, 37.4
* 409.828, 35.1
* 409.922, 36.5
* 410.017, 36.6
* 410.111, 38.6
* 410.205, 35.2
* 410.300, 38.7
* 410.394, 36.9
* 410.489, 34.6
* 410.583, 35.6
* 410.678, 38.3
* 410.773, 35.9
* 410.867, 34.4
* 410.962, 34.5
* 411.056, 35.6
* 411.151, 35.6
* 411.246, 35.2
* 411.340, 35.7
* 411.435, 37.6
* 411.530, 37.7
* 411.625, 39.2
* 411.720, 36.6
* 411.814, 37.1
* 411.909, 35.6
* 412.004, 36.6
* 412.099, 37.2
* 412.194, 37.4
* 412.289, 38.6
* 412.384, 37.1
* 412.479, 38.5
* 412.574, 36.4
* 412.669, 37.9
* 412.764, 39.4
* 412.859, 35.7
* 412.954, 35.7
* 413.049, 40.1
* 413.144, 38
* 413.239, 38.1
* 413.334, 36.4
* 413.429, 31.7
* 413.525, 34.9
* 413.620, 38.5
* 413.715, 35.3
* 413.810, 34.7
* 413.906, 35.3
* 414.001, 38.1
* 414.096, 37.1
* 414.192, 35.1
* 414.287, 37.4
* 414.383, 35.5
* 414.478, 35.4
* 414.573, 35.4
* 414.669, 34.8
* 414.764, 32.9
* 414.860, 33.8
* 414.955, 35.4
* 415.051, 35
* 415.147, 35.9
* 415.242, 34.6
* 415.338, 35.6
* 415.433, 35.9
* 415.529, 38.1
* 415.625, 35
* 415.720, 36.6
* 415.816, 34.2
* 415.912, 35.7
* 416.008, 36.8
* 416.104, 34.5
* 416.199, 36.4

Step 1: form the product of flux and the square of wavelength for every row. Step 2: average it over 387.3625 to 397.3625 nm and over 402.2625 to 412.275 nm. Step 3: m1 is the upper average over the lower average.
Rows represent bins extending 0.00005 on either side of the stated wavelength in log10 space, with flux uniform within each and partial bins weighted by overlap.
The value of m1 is 1.15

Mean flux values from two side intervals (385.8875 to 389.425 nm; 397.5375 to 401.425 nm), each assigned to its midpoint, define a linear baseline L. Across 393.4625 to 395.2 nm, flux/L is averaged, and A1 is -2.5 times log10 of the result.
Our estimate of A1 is 0.06 mag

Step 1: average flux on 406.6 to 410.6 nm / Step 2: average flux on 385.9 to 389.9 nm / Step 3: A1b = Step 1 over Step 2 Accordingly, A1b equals 1.1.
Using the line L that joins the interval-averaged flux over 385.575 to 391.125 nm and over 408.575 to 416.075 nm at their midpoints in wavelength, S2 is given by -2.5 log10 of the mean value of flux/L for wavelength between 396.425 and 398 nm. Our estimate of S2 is 0.11 mag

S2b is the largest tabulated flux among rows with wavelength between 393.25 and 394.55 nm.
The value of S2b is 35.7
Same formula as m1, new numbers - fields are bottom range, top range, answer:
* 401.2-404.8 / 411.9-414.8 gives 1.09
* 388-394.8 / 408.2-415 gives 1.20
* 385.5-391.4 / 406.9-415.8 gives 1.18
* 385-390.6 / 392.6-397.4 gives 0.99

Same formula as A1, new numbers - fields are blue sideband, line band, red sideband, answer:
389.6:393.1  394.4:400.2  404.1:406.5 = 0.03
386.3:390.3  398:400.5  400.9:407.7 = 0.03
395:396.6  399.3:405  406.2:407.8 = 0.03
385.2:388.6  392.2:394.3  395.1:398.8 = 0.07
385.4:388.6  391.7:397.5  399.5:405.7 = 0.06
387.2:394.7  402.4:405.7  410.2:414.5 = 0.01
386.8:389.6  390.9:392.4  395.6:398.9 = -0.02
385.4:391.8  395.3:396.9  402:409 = 0.03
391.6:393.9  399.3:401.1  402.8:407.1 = 0.01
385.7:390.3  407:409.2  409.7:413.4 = -0.02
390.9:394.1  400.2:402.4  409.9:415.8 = -0.01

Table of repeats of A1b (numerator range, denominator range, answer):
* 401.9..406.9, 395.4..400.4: 1.05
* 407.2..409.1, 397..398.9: 1.13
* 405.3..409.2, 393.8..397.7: 1.10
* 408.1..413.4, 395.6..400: 1.10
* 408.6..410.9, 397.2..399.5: 1.10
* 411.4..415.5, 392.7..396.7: 1.09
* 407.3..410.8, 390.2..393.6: 1.09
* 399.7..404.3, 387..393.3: 1.01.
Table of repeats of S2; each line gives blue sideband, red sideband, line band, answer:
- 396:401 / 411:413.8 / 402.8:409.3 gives -0.02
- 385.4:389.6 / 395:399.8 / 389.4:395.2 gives 0.03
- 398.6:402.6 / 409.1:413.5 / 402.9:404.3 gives 0.03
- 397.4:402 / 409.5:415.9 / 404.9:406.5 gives -0.01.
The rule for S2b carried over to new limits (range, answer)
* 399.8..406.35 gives 39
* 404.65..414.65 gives 41.2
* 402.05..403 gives 37.2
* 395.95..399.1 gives 36.7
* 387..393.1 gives 40.1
